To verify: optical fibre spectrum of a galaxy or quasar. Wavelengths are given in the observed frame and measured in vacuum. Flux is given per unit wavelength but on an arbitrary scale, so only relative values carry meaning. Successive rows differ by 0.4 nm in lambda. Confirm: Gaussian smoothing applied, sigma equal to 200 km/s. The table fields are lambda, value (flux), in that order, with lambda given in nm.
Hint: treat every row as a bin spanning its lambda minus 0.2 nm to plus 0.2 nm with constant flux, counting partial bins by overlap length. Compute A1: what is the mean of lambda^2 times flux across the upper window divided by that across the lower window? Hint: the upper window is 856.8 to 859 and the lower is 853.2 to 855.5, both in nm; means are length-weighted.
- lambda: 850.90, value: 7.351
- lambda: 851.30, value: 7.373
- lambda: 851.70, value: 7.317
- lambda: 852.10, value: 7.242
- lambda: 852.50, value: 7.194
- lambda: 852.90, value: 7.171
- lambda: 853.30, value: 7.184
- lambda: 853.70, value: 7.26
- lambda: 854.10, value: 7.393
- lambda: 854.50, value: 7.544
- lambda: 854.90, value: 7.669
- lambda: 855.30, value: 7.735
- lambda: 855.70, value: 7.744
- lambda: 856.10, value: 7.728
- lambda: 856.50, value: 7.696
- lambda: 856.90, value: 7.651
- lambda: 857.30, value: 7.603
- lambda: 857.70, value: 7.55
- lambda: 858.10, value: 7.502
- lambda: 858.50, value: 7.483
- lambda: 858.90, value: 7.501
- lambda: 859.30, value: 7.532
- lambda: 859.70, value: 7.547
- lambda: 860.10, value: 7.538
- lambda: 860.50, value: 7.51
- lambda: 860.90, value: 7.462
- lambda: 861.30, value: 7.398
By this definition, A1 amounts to 1.02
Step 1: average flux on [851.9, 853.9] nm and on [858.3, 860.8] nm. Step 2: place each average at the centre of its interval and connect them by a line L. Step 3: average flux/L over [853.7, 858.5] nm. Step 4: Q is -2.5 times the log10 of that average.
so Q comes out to -0.04 mag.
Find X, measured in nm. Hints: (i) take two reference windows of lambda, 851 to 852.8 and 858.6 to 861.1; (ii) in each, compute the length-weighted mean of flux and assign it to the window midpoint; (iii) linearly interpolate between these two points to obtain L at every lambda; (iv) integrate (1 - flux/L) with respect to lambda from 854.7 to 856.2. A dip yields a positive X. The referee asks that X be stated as -0.068 nm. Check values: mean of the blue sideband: 7.28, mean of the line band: 7.72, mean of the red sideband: 7.51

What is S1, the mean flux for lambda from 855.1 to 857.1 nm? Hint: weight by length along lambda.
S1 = 7.71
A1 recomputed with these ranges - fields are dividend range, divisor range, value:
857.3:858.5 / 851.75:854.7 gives 1.05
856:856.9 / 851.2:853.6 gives 1.07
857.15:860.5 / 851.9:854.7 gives 1.05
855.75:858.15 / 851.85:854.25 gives 1.06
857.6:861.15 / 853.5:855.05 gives 1.02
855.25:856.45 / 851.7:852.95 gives 1.08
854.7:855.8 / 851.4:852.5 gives 1.07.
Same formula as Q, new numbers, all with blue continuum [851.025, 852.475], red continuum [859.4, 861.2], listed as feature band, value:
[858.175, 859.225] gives -0.004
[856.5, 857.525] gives -0.030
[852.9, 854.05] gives 0.016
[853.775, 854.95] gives -0.018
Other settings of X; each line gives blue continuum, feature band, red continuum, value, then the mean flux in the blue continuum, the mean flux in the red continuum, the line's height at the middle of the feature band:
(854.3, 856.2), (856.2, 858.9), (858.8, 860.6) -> 0.008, 7.68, 7.53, 7.6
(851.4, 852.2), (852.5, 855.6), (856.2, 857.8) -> 0.011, 7.3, 7.64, 7.44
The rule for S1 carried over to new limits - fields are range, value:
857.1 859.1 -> 7.53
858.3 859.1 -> 7.49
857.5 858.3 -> 7.53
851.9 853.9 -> 7.21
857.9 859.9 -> 7.51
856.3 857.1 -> 7.67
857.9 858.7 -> 7.49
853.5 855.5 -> 7.52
